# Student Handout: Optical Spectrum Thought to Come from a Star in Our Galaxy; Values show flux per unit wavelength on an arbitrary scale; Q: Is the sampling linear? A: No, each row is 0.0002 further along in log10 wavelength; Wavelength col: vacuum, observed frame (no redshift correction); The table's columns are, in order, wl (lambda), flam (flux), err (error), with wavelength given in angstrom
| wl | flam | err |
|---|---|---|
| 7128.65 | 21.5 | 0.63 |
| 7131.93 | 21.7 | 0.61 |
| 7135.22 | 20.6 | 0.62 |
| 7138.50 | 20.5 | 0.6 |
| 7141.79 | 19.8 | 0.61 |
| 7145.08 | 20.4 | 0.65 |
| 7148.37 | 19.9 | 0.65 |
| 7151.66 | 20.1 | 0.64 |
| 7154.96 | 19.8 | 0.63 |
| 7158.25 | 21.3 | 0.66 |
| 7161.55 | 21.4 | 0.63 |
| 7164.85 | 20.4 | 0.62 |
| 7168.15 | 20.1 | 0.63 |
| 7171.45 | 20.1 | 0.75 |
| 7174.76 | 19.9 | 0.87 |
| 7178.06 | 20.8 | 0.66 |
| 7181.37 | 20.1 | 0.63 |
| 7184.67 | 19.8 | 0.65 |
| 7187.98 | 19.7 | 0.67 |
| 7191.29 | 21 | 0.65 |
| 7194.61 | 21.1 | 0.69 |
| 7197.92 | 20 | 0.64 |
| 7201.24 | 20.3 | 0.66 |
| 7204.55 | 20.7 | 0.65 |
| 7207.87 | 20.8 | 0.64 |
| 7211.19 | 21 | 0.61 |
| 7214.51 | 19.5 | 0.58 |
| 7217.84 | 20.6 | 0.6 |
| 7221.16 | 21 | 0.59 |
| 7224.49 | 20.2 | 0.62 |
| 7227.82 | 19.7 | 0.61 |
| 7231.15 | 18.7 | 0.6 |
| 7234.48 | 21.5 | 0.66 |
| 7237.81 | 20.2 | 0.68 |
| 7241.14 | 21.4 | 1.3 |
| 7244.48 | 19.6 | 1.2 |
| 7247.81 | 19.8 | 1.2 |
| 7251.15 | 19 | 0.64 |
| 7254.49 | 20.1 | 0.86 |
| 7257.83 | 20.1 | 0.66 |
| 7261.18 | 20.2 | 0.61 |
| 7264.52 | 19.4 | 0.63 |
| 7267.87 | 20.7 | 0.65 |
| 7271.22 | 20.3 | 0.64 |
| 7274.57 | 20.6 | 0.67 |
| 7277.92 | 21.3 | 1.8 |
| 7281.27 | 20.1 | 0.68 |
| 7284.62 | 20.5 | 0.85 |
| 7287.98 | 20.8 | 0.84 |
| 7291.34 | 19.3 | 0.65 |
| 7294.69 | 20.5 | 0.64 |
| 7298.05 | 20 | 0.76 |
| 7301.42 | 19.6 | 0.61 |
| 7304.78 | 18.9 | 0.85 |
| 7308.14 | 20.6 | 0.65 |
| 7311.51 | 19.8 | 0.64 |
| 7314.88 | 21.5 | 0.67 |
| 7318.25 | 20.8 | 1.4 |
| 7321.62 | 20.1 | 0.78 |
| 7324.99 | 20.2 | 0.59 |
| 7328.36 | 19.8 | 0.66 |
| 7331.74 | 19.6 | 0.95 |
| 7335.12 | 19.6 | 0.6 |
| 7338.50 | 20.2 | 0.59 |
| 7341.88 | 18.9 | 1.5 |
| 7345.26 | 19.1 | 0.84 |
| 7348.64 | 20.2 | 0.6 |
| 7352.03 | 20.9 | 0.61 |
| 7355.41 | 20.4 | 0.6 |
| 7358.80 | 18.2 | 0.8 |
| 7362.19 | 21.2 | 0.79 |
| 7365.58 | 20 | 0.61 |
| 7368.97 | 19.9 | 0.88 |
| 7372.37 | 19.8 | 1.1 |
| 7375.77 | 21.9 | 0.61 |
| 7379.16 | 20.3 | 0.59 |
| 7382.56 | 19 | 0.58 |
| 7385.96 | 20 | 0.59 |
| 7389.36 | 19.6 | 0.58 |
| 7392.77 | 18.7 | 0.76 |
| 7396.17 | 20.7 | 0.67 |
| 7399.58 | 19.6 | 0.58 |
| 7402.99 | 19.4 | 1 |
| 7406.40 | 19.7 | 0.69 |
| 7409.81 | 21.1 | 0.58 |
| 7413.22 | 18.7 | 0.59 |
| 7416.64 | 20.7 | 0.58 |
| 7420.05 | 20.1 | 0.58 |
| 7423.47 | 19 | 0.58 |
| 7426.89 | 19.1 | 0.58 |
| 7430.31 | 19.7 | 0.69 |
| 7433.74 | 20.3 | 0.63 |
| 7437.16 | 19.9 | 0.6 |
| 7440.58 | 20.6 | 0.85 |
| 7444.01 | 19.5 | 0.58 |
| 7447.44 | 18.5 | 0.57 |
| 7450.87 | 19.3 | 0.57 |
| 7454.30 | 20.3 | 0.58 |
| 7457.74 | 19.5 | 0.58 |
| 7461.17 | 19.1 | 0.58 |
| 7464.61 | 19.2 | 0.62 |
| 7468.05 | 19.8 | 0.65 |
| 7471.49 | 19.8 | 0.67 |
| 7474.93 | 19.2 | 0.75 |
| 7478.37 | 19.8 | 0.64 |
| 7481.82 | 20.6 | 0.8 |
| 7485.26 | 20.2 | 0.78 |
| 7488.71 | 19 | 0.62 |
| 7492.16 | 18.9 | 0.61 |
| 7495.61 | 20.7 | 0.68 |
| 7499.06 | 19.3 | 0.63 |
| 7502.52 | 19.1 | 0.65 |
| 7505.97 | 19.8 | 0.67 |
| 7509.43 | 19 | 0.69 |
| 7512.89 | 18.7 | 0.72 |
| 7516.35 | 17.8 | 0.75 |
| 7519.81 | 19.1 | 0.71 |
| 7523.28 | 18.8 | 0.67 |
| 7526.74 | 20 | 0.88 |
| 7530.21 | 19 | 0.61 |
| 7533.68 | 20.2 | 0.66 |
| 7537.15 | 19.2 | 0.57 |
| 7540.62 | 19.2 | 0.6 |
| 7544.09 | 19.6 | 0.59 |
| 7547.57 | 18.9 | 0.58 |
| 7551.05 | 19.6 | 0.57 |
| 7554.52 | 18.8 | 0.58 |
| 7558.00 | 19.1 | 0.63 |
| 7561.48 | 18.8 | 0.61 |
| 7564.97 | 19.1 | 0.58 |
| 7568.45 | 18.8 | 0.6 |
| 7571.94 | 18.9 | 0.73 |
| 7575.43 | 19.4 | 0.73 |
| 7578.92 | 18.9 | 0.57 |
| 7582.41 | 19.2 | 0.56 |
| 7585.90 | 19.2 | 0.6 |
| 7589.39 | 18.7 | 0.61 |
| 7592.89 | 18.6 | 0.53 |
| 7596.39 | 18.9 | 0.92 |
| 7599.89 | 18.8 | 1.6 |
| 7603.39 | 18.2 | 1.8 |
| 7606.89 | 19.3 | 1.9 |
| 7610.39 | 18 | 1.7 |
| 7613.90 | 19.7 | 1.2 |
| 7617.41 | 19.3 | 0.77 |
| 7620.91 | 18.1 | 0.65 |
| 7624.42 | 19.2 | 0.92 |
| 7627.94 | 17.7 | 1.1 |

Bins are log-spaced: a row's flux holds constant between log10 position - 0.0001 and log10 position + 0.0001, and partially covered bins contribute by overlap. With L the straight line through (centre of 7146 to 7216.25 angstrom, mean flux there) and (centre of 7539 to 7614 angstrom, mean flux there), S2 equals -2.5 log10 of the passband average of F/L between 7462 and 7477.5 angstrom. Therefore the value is -0.01 mag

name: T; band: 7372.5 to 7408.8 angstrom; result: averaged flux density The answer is 19.9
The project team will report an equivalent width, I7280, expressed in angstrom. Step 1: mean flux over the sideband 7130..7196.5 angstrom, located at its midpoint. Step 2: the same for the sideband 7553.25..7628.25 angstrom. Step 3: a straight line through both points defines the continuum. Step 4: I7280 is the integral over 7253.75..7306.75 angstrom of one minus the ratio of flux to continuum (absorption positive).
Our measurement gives -0.4 angstrom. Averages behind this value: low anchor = 20.4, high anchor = 18.9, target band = 20.2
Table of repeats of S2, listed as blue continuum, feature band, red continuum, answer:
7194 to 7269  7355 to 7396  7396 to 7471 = -0.004 mag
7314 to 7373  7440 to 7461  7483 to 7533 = 0.001 mag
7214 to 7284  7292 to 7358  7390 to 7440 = 0.000 mag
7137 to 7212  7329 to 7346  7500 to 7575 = 0.017 mag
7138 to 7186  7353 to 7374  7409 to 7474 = -0.006 mag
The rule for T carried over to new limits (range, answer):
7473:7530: 19.4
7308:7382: 20.1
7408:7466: 19.7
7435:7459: 19.7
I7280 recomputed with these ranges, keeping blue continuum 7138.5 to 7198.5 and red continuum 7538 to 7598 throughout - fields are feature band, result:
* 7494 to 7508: -0.3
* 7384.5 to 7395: 0.1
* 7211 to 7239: -0.1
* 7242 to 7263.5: 0.2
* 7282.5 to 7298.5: -0.2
